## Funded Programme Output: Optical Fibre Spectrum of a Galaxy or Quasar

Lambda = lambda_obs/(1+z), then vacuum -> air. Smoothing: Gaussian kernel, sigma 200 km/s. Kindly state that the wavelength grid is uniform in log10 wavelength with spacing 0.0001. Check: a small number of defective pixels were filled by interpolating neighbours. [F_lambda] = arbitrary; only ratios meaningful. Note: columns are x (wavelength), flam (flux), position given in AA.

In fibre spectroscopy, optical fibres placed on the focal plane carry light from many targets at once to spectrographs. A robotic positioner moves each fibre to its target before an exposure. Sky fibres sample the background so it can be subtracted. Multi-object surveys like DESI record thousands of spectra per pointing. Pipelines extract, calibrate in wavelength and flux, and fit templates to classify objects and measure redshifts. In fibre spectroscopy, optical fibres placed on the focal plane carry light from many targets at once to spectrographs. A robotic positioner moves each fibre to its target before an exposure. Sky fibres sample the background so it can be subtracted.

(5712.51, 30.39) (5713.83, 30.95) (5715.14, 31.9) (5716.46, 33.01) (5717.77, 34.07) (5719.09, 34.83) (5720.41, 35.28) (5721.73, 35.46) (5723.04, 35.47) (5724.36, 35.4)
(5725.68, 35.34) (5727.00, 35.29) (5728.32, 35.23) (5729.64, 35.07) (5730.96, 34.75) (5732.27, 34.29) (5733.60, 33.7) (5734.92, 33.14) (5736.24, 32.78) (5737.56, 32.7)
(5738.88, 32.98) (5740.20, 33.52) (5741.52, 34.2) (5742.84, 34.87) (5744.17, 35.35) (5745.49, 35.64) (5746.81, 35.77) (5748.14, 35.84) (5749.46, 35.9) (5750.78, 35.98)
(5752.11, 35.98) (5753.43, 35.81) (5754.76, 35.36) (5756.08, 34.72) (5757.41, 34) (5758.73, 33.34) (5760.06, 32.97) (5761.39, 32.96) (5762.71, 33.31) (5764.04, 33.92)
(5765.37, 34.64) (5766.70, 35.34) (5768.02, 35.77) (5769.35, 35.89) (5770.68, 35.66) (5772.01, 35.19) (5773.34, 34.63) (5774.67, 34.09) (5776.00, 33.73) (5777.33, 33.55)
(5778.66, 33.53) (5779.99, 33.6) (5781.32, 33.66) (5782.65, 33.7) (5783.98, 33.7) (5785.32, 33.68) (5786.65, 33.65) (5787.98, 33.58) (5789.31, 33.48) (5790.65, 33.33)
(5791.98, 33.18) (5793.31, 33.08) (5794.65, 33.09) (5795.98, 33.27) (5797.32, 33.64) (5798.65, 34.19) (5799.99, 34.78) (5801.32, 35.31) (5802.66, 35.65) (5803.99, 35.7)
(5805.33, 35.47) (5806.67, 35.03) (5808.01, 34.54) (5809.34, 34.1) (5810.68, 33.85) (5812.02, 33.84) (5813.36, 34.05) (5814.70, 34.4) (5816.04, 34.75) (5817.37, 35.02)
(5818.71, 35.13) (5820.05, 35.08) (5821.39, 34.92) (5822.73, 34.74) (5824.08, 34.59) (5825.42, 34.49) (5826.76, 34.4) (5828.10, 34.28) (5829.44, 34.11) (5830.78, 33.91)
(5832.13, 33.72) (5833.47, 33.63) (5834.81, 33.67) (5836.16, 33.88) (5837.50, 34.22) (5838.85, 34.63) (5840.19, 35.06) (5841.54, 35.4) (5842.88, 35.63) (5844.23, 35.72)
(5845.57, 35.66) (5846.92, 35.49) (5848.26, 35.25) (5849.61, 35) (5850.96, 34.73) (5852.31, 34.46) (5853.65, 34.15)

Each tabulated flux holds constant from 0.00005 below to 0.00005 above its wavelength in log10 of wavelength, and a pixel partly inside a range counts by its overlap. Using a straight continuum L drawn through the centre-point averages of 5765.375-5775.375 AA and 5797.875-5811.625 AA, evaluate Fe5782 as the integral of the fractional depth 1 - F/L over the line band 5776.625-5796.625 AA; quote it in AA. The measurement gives 0.9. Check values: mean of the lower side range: 35.2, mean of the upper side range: 34.8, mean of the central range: 33.5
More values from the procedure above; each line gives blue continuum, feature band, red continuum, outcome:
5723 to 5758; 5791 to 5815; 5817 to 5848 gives 0.3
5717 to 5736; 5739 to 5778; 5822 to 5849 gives 0.0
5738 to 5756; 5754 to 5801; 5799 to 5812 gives 1.3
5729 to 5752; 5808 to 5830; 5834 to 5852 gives 0.2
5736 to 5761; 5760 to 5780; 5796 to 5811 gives 0.2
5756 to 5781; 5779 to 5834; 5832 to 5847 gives 0.5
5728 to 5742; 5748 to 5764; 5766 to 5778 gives -0.1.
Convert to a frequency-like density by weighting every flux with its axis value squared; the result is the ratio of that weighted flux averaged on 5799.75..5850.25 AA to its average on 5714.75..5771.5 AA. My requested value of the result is 1.0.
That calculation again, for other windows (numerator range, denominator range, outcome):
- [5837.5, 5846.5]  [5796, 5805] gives 1.03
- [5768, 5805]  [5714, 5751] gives 1.01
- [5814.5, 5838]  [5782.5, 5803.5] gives 1.03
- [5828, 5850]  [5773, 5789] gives 1.05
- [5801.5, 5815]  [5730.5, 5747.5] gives 1.04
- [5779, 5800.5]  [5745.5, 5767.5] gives 0.98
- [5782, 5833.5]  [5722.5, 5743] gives 1.03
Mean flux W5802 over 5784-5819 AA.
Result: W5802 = 34.2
